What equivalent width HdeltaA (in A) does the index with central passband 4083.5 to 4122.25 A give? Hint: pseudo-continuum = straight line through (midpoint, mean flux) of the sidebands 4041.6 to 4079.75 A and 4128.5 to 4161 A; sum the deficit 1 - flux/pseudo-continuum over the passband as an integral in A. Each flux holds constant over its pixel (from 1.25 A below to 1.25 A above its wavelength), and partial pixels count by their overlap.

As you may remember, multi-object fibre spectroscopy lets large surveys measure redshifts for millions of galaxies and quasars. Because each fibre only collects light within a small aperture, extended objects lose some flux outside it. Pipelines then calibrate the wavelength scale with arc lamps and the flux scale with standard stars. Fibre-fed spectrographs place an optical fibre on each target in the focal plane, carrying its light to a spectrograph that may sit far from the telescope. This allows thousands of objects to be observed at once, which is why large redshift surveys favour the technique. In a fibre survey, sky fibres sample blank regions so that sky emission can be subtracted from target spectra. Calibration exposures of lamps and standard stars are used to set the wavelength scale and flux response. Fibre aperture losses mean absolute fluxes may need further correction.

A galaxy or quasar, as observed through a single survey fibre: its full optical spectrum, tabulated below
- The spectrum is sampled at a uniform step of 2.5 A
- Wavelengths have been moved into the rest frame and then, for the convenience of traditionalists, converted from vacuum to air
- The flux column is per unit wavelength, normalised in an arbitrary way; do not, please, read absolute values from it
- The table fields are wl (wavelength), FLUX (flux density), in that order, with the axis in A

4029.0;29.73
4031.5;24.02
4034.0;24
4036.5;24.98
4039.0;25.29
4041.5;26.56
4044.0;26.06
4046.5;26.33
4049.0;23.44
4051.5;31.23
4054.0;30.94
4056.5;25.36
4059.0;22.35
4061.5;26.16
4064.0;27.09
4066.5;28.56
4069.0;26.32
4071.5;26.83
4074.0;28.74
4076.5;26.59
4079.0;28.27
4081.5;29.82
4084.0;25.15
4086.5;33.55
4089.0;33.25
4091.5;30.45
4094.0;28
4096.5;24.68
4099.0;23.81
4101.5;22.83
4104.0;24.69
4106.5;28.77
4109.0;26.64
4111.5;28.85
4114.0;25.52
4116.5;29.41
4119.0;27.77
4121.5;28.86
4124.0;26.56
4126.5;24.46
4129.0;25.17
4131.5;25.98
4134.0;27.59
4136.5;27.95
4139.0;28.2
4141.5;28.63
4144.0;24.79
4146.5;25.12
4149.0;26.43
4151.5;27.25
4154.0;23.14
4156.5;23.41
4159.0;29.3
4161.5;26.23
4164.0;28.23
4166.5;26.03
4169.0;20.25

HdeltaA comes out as -1.46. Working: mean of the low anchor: 26.9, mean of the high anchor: 26.4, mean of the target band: 27.7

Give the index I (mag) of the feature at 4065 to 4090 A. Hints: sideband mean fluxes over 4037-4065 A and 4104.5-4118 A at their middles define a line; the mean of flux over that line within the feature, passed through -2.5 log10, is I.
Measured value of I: -0.07 mag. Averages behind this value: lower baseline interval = 26.4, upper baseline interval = 27.7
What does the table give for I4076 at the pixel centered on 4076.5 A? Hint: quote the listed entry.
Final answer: 26.59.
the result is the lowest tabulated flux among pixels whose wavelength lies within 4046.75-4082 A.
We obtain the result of 22.35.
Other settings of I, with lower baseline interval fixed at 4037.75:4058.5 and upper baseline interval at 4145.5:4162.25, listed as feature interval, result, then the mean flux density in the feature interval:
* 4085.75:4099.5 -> -0.106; 29.1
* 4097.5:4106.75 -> 0.071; 24.6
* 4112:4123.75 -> -0.068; 27.8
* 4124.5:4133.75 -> 0.020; 25.6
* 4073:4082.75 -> -0.074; 28.3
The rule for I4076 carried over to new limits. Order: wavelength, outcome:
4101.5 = 22.83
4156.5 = 23.41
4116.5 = 29.41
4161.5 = 26.23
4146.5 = 25.12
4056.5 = 25.36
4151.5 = 27.25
